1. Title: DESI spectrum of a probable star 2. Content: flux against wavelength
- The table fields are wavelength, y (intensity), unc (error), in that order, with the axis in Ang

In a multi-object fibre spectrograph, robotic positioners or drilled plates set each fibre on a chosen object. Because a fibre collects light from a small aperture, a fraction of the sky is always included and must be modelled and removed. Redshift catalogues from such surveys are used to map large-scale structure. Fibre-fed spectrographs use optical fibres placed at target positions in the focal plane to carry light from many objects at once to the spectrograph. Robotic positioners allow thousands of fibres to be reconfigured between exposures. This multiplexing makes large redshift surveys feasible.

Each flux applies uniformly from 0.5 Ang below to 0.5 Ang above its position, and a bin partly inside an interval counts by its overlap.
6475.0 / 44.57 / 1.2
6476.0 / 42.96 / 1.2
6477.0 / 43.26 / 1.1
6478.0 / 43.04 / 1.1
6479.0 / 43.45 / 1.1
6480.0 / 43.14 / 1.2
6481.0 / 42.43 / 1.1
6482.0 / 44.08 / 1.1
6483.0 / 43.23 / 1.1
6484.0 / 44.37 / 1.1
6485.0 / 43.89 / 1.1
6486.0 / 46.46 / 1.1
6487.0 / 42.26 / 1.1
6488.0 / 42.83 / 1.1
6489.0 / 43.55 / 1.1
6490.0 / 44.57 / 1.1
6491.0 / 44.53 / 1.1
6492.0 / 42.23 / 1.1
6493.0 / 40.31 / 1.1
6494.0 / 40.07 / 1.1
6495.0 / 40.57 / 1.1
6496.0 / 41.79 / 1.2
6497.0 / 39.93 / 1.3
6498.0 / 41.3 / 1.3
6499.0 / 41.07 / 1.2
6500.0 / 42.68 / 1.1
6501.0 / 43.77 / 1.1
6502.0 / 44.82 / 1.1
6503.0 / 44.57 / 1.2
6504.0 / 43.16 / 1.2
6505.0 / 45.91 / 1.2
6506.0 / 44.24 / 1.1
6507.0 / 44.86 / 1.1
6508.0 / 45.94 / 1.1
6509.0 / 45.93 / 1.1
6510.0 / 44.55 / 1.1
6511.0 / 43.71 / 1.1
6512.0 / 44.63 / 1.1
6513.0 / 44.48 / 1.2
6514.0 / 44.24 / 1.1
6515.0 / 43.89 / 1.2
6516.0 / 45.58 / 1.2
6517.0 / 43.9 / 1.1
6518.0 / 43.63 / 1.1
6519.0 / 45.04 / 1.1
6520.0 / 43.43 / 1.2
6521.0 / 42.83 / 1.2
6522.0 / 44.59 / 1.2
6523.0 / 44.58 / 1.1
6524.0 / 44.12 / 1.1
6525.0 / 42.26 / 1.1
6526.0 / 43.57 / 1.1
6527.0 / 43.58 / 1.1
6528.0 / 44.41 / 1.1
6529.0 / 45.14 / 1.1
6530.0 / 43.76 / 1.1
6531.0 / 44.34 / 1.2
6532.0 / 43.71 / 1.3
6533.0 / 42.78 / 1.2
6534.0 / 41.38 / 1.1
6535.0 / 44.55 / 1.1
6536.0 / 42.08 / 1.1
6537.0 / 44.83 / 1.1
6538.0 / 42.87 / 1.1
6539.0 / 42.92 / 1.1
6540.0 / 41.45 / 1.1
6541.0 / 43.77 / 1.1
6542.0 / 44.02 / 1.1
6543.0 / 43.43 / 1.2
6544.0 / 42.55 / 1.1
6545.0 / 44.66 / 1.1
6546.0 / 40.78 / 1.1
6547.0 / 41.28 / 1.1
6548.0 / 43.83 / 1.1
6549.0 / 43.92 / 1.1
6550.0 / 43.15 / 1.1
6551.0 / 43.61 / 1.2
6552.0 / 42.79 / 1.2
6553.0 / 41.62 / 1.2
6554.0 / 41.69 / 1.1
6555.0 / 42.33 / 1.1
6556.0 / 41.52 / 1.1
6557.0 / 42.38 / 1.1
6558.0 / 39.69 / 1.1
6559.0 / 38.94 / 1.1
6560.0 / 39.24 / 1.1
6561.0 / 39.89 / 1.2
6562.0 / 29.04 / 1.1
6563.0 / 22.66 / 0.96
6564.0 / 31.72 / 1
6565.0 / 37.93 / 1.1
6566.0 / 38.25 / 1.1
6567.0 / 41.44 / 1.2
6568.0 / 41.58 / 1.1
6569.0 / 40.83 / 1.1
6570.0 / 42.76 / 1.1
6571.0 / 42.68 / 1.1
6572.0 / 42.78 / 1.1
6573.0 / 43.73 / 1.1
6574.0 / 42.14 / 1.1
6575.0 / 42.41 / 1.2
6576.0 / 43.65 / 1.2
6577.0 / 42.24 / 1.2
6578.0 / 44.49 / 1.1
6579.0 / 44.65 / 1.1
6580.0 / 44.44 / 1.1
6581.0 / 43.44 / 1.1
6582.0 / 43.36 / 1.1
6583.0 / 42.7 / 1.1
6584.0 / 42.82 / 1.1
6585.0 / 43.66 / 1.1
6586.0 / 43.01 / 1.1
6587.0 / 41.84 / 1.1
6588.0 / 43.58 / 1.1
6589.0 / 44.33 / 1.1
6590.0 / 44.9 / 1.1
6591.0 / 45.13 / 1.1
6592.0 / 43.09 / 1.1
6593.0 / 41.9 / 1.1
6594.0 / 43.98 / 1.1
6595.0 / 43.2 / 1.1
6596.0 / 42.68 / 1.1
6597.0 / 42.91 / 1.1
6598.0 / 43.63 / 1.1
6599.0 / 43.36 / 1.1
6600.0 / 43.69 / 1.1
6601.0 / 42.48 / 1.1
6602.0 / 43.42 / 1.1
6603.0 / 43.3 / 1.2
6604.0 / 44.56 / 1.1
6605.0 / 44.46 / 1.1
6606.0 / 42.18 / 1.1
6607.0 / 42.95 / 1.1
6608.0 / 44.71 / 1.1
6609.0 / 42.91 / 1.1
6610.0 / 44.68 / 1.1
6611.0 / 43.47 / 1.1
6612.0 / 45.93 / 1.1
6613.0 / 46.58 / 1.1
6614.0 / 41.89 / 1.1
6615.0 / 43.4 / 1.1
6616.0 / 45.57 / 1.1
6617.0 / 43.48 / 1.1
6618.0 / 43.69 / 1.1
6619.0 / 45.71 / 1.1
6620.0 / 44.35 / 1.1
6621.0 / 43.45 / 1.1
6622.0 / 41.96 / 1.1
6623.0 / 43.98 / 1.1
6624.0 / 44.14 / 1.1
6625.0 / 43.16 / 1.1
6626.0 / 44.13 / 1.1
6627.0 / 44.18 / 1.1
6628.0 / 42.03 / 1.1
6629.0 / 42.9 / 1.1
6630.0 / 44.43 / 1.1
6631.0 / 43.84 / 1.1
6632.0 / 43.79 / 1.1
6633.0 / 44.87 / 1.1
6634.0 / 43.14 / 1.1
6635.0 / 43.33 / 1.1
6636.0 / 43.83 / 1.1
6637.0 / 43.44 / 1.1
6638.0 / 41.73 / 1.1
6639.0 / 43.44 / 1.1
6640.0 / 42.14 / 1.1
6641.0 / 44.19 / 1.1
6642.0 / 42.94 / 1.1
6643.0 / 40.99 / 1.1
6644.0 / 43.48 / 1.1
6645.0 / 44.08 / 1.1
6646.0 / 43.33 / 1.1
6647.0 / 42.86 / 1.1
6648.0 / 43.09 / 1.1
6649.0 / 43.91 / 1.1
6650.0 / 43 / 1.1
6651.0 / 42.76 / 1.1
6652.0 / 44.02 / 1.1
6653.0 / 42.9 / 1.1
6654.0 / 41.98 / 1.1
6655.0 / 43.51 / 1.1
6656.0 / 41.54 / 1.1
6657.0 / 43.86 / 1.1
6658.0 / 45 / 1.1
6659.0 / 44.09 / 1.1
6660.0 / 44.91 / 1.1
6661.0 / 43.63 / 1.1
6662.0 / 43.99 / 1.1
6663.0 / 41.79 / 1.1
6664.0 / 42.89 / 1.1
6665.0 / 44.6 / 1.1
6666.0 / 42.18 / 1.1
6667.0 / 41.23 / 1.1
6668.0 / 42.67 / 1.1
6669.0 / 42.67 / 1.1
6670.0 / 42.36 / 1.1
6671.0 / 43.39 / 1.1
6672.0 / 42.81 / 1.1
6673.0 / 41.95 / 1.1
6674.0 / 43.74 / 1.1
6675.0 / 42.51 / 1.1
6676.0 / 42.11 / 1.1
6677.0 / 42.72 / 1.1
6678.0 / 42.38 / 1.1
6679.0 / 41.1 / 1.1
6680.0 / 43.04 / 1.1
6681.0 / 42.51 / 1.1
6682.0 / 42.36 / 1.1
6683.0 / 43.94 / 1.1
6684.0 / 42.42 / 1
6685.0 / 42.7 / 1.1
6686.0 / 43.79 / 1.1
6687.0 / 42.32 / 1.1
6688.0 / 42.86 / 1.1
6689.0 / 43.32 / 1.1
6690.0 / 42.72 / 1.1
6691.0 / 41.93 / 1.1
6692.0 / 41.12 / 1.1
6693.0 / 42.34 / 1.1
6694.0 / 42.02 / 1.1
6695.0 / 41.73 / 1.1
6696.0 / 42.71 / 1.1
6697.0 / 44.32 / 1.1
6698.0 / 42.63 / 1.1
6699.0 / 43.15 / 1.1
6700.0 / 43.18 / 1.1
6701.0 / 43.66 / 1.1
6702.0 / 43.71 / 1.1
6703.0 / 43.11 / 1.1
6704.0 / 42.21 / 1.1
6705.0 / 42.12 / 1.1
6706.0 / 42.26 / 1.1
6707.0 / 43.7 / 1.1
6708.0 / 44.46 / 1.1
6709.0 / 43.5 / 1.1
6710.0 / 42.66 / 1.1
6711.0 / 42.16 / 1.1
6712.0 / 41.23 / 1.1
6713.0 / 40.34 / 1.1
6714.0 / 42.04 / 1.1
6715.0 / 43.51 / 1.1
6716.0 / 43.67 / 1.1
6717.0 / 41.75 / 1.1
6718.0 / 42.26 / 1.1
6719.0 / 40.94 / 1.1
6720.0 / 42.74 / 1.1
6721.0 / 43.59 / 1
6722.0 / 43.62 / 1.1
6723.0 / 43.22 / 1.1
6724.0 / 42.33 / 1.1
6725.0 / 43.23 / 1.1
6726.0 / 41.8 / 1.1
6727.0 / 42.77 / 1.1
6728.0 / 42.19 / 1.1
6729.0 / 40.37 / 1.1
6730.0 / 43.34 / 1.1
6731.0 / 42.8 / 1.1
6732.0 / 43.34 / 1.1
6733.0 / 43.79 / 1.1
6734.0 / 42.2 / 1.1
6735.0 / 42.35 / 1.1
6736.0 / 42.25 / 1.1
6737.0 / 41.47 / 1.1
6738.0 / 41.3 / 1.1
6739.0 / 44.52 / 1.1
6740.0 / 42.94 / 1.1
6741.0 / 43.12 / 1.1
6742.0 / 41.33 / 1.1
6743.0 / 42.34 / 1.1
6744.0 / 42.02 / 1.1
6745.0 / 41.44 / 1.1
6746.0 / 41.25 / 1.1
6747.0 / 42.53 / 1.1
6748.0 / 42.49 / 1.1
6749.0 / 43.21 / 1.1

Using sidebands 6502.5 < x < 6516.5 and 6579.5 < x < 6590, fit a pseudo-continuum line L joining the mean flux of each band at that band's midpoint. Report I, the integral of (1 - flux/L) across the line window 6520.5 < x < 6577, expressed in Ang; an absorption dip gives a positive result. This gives 2.9 Ang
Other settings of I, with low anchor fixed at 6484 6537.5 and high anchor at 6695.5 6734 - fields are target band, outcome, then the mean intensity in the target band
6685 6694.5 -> 0.1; 42.5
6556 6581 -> 1.9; 40.1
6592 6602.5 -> 0.0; 43.1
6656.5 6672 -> -0.1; 43.3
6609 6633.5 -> -0.5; 44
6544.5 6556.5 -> 0.2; 42.6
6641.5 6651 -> 0.0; 43.1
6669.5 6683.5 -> 0.1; 42.6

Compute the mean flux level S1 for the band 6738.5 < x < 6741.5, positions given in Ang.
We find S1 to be 43.5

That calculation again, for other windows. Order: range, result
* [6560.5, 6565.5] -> 32.2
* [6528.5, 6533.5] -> 43.9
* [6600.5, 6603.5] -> 43.1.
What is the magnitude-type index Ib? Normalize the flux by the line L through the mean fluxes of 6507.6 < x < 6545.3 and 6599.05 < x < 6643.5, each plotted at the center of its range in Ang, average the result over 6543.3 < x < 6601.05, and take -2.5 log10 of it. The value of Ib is 0.050 mag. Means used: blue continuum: 43.9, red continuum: 43.6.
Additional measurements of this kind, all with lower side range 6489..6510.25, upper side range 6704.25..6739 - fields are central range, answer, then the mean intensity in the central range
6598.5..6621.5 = -0.027 mag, 43.9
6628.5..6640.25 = -0.016 mag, 43.4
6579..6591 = -0.016 mag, 43.6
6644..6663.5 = -0.016 mag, 43.4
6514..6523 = -0.026 mag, 44.1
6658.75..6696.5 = -0.001 mag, 42.7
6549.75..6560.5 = 0.039 mag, 41.5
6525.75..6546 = -0.009 mag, 43.4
